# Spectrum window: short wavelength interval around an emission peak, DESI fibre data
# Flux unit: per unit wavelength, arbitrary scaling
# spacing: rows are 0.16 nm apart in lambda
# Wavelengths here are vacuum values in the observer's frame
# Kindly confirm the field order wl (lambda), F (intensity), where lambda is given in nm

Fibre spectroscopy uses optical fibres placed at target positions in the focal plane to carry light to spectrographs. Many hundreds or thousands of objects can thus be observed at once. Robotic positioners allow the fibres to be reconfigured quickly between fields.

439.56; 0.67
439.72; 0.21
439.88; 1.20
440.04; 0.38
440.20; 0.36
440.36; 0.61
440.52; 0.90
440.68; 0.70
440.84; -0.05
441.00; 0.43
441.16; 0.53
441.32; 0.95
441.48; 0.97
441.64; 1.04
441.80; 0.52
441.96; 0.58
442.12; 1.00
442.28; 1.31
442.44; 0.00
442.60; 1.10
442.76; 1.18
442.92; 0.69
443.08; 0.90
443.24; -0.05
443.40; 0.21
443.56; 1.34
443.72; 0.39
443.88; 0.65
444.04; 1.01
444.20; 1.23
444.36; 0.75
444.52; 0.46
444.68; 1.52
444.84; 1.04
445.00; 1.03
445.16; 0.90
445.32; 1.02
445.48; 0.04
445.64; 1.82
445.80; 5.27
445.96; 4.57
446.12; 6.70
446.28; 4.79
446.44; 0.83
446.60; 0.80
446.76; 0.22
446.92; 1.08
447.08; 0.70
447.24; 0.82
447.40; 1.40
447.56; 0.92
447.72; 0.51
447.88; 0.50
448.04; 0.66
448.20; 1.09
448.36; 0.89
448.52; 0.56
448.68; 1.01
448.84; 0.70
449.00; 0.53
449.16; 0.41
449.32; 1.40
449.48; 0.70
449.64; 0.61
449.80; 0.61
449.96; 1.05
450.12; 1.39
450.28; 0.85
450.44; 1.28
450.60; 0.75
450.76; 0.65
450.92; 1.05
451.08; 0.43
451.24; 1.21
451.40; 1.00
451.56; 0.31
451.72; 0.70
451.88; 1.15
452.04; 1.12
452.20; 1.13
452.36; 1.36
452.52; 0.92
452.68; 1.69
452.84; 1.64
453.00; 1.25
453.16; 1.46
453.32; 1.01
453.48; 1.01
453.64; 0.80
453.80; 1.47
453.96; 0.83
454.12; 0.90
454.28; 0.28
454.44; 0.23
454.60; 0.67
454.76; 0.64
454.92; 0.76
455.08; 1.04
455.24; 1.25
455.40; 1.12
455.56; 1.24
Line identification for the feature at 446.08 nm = [O II]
